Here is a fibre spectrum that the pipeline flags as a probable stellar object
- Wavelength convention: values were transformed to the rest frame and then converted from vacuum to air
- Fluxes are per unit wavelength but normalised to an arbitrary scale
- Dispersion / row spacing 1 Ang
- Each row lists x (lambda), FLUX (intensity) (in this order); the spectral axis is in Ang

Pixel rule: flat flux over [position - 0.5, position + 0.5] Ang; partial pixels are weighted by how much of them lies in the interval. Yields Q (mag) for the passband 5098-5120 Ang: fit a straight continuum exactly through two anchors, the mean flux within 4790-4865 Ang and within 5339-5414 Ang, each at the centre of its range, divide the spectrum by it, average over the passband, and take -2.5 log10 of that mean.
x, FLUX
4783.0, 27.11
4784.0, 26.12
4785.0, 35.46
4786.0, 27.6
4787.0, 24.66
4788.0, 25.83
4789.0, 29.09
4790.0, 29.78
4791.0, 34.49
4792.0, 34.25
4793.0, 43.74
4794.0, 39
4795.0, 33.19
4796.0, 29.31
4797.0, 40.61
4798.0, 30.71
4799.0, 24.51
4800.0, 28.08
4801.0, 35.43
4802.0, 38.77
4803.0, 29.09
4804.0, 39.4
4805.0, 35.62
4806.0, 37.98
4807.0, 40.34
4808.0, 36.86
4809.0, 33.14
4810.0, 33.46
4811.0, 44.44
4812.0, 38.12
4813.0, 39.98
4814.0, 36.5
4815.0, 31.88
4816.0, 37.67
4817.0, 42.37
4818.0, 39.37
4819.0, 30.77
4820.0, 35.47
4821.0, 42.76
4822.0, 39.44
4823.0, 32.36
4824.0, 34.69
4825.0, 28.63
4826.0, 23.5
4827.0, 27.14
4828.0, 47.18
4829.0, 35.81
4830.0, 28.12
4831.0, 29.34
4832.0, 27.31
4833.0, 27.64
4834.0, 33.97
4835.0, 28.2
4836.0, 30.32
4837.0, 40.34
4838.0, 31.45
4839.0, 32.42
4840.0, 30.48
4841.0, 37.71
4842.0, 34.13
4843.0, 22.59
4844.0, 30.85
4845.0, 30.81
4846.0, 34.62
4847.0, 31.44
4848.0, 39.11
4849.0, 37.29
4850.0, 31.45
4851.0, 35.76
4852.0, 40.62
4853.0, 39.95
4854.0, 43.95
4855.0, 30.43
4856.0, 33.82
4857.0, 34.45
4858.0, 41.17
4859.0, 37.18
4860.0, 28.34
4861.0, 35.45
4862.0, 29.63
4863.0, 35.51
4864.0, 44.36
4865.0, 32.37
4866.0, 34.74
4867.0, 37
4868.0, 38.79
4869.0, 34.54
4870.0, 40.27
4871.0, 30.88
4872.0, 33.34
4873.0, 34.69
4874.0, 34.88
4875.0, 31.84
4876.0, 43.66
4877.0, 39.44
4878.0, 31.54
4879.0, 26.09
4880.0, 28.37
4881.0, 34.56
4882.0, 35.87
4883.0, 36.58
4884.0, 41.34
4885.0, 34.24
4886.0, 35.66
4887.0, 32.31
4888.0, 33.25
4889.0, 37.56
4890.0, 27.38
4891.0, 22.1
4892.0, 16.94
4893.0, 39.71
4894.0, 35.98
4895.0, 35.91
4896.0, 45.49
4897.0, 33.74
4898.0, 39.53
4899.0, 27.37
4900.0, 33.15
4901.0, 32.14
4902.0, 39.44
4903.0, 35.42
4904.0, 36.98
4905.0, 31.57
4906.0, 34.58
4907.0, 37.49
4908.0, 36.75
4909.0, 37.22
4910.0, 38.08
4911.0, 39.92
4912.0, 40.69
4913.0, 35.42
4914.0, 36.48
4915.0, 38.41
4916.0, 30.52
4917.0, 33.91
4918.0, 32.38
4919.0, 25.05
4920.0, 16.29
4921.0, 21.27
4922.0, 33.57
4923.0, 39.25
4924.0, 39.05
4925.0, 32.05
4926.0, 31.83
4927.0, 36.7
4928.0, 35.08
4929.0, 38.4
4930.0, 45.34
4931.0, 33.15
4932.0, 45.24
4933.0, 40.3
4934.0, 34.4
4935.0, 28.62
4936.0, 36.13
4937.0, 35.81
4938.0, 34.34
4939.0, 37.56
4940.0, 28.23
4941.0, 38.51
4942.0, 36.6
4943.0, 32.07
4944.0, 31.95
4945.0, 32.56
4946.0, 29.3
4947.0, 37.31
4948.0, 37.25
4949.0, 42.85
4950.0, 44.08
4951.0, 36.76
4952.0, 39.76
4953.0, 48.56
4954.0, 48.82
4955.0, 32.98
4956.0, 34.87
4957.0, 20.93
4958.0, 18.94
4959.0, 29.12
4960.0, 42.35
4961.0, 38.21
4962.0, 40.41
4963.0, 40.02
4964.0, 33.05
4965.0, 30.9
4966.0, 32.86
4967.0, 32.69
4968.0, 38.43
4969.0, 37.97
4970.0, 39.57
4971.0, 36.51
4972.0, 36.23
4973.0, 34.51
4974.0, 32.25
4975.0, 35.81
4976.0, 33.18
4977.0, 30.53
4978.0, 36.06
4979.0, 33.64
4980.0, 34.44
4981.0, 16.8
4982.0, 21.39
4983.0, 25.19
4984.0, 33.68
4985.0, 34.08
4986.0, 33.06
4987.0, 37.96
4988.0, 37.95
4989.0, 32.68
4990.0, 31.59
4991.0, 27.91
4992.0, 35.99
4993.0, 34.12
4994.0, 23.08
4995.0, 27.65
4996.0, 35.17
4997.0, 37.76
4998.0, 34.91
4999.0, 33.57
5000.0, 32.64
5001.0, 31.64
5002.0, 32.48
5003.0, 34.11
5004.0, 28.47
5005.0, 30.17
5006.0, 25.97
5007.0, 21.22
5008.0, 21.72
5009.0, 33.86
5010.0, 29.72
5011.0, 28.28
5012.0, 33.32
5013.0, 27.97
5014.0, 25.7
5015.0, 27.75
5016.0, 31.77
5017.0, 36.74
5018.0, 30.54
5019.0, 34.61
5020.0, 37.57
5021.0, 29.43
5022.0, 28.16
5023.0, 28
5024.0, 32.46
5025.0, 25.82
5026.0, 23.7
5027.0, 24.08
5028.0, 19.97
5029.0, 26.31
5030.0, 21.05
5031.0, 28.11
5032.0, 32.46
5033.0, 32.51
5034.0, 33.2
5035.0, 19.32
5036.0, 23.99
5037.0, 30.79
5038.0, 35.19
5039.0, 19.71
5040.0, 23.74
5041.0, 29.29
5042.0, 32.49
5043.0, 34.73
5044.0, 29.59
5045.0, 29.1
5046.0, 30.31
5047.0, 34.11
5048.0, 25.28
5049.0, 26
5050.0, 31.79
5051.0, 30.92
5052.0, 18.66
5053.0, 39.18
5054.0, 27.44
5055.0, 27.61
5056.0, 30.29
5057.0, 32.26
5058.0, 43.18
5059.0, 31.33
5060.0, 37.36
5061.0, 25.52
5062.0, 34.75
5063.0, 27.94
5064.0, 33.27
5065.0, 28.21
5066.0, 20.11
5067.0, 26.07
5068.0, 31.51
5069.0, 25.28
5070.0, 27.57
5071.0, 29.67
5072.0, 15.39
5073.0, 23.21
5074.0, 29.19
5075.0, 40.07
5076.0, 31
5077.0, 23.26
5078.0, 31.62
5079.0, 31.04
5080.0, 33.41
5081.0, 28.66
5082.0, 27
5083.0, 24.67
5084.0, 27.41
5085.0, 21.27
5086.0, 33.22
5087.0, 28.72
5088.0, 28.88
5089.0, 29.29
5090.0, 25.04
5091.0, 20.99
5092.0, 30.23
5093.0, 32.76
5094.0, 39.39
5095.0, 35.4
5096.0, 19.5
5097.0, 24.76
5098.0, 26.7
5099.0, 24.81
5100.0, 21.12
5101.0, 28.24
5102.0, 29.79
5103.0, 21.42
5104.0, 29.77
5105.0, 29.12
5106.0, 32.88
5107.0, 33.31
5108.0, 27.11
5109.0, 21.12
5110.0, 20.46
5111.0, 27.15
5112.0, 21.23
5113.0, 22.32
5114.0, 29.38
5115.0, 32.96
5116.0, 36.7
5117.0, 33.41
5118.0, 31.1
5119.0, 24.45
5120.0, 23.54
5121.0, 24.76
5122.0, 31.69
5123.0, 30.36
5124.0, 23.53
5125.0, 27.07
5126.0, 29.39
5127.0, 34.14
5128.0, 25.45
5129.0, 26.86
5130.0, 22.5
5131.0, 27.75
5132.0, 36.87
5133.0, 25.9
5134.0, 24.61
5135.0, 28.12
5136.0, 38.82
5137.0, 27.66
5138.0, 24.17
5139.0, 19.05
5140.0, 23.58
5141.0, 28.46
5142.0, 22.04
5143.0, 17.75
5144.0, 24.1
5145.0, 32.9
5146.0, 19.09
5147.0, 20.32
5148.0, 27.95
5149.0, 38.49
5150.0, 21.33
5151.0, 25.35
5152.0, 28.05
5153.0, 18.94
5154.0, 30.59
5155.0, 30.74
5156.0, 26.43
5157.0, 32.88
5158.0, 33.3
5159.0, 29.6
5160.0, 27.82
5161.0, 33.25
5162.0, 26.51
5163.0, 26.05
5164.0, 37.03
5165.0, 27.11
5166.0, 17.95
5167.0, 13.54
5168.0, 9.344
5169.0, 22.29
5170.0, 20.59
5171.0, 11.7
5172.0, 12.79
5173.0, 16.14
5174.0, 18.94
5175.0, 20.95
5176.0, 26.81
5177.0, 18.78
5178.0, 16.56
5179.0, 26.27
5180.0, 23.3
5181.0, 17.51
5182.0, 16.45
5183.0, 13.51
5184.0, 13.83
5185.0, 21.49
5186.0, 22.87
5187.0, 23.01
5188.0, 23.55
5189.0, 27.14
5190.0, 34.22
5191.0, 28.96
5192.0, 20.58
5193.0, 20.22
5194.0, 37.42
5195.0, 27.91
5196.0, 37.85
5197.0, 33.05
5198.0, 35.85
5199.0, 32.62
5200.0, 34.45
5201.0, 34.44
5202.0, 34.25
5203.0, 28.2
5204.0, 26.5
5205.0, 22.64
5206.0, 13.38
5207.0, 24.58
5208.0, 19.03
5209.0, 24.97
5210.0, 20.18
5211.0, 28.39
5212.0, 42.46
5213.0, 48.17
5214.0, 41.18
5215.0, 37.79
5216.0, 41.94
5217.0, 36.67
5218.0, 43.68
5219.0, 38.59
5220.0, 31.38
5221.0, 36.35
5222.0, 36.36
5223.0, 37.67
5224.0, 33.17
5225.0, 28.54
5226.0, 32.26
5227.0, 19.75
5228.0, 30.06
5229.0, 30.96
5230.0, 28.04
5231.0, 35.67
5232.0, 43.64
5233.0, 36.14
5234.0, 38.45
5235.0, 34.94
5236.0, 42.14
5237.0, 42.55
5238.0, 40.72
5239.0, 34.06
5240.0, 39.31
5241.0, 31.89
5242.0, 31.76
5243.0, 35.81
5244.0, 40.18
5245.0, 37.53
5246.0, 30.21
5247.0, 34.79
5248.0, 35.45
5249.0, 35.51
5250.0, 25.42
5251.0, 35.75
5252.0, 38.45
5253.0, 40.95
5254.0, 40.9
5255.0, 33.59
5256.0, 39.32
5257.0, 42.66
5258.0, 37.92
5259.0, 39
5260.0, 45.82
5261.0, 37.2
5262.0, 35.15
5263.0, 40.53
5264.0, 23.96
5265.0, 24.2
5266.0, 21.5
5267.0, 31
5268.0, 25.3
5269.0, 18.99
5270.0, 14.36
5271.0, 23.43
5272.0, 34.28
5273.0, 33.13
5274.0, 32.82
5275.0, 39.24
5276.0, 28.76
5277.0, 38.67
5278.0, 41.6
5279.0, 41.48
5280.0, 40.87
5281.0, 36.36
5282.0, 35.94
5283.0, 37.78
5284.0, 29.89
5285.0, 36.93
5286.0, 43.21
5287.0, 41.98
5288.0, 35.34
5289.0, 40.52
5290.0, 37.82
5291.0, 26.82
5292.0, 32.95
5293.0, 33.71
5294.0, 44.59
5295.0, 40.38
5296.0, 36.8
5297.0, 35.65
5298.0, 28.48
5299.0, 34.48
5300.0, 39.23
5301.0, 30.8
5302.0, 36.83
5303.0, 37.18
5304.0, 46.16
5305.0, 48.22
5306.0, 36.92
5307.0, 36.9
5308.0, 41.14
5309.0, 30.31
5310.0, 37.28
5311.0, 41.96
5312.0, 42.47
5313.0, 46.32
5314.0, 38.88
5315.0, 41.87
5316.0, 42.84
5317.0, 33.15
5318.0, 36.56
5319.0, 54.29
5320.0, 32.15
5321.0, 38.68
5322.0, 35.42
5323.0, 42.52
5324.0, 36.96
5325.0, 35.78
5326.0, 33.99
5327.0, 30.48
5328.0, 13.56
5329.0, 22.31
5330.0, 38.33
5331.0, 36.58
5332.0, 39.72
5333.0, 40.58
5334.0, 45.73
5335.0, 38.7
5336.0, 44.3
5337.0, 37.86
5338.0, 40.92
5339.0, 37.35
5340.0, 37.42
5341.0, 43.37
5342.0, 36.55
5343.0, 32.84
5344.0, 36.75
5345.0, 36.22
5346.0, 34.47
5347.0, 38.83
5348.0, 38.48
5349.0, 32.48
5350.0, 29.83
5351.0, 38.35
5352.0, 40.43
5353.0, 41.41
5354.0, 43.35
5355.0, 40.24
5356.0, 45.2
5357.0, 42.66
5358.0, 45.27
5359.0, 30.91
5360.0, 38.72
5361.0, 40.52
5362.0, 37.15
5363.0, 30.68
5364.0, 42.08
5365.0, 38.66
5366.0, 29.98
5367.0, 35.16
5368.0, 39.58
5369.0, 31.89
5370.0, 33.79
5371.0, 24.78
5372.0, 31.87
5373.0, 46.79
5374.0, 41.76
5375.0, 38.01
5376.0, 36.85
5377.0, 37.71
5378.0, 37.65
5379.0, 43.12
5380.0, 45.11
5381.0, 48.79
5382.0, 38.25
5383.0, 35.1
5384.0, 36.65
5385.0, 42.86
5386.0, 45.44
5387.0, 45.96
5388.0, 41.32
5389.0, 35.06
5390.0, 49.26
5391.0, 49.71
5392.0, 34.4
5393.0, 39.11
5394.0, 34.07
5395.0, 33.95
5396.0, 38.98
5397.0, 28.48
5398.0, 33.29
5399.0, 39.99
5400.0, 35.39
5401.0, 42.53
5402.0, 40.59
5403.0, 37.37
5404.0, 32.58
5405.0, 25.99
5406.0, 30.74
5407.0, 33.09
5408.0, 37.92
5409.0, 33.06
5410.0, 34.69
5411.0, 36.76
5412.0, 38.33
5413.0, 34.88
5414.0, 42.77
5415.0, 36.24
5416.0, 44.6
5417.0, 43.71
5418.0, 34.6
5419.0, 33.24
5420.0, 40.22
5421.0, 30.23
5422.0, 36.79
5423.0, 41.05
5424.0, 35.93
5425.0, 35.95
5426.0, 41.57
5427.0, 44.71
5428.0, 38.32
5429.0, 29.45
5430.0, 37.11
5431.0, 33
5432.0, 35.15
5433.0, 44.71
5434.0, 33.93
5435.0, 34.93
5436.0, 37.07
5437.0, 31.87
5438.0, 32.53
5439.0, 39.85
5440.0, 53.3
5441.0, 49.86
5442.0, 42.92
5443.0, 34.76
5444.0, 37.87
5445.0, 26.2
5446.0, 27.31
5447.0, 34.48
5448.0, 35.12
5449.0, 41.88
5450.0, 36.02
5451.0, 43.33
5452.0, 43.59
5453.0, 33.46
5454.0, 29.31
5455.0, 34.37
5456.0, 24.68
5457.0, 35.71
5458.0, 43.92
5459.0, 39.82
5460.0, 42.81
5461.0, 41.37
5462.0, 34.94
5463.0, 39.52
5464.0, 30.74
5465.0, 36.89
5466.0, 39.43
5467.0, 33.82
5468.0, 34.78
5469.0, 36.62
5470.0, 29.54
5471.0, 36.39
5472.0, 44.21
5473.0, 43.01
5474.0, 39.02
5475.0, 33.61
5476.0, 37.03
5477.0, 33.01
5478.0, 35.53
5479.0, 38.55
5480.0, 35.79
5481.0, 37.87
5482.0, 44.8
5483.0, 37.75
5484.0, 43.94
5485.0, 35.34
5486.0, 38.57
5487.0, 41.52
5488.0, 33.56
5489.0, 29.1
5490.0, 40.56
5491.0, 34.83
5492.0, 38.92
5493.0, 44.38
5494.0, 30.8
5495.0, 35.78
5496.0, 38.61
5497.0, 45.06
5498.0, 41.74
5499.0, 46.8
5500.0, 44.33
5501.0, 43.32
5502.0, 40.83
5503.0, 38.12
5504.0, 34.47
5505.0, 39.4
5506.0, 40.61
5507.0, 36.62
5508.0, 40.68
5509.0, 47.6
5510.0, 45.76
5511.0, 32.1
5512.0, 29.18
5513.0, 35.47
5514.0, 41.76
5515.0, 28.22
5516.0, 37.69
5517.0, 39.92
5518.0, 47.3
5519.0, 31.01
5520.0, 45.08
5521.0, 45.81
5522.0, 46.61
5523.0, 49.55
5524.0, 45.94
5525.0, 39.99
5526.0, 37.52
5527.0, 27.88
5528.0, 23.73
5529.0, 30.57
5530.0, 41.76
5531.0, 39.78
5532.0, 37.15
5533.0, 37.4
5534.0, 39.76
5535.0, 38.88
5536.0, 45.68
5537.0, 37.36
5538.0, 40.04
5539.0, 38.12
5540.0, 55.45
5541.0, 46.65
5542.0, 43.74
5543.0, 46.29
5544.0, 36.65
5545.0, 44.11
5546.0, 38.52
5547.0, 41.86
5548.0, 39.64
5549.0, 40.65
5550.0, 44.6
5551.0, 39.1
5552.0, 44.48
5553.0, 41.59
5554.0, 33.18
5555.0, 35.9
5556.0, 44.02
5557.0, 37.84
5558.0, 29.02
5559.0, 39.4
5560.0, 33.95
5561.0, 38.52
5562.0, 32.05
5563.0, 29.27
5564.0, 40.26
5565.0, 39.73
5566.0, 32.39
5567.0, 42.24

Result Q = 0.30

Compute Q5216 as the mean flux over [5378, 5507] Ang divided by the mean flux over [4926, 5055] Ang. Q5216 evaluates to 1.18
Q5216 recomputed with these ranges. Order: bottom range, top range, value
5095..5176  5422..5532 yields 1.46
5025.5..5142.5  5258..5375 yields 1.30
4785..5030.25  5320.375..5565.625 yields 1.13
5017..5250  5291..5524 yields 1.33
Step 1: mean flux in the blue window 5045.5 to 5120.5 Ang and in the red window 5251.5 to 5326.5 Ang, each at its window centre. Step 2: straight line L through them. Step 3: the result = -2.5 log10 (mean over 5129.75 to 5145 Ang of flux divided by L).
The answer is 0.16 mag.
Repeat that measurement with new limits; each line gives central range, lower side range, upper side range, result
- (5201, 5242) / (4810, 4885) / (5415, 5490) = 0.09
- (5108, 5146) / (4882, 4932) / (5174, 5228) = 0.12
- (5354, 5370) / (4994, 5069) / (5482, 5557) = -0.04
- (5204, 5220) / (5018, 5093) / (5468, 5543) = 0.01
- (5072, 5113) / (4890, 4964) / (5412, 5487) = 0.28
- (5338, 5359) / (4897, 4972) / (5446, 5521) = -0.03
